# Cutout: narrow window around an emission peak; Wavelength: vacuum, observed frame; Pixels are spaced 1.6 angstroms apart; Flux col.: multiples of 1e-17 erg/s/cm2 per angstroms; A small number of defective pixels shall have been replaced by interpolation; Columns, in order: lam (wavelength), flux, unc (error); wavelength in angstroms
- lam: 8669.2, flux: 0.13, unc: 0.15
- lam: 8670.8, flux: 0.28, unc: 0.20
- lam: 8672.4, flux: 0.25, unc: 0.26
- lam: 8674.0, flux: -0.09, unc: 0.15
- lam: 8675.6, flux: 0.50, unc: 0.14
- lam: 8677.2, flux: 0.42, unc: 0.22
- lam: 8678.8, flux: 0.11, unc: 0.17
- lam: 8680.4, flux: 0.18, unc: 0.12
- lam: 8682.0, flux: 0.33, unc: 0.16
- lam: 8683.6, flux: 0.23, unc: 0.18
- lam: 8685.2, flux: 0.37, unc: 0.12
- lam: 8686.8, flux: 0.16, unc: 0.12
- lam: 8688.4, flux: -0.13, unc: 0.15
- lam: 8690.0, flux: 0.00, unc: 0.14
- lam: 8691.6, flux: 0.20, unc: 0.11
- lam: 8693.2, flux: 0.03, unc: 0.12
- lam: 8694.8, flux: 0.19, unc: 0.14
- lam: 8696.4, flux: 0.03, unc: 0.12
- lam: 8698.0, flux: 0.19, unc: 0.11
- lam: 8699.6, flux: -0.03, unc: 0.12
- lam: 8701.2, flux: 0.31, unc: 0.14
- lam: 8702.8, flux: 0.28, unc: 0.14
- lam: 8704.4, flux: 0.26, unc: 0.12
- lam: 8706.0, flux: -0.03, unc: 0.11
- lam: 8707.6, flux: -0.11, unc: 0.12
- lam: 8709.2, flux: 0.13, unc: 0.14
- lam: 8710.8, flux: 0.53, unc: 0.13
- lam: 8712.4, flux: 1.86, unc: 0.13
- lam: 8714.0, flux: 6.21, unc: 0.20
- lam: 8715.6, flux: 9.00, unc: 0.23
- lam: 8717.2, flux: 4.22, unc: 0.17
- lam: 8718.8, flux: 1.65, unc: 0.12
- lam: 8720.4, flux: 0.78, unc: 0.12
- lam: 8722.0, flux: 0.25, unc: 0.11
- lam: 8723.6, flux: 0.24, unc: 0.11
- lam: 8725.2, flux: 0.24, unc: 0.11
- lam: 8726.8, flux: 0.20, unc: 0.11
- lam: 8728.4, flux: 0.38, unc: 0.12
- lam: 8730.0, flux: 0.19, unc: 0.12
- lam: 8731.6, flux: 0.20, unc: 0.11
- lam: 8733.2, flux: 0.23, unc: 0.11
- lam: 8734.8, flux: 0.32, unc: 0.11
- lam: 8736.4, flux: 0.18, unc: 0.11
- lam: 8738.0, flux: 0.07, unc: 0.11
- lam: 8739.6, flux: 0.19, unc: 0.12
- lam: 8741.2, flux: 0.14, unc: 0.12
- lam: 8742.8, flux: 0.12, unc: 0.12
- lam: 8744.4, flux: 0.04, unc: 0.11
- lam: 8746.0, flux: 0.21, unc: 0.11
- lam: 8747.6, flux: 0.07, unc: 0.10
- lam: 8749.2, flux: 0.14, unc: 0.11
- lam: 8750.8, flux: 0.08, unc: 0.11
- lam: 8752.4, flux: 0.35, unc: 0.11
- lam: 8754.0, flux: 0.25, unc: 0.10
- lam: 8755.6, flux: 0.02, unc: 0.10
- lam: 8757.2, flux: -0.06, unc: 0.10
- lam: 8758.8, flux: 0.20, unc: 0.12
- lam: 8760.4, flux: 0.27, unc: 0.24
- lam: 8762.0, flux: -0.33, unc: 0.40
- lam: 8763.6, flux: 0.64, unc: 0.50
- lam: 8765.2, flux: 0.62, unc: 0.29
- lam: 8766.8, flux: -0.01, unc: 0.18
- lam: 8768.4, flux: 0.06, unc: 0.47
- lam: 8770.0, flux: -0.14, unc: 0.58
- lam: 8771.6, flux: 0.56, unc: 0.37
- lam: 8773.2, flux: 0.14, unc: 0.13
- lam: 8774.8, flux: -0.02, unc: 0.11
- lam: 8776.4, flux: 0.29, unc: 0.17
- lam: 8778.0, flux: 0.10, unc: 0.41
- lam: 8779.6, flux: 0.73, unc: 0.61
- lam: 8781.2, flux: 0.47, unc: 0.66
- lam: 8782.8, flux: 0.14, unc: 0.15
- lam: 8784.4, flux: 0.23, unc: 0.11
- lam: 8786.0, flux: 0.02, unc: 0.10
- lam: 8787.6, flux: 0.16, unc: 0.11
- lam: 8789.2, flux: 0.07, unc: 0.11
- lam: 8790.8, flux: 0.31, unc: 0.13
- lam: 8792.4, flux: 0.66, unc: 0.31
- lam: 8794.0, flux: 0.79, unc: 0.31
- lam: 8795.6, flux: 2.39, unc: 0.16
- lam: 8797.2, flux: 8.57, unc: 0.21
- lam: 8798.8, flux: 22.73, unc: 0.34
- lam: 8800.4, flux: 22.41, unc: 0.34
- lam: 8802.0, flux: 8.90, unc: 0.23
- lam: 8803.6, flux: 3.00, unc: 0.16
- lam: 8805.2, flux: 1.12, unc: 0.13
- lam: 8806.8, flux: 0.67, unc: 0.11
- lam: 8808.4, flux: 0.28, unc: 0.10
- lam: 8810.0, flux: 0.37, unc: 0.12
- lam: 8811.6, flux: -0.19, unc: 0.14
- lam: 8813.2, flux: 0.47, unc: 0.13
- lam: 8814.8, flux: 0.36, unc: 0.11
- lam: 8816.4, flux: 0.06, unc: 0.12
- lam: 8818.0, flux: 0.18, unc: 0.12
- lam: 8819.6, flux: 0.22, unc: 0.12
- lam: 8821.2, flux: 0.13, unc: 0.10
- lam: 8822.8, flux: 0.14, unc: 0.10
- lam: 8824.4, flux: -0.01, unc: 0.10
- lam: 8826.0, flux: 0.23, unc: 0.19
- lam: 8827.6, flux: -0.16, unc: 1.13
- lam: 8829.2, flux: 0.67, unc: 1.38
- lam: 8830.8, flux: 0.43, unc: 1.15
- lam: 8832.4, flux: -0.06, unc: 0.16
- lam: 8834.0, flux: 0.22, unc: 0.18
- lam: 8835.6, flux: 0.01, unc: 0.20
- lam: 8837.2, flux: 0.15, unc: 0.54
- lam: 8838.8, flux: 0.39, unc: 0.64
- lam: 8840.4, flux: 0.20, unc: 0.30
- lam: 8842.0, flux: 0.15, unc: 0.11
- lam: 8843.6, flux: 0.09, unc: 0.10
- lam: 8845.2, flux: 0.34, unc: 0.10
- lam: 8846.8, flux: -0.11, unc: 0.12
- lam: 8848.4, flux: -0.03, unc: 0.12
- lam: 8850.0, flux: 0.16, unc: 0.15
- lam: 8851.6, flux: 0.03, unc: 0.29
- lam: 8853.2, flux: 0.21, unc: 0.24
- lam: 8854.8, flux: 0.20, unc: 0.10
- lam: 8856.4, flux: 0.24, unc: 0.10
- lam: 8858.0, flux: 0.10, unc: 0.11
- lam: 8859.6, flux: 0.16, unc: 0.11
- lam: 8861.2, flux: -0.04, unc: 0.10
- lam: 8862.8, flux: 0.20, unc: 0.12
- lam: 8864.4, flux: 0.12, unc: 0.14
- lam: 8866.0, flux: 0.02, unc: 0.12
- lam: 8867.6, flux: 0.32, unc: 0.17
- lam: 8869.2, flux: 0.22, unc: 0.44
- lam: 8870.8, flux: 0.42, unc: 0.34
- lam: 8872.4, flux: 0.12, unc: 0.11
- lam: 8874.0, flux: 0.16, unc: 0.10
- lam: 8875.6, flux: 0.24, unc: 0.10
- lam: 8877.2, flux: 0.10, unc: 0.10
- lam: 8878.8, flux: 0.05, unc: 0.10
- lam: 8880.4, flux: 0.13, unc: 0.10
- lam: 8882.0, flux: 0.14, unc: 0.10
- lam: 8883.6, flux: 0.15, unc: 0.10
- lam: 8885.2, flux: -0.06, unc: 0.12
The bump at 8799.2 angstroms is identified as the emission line [O III]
